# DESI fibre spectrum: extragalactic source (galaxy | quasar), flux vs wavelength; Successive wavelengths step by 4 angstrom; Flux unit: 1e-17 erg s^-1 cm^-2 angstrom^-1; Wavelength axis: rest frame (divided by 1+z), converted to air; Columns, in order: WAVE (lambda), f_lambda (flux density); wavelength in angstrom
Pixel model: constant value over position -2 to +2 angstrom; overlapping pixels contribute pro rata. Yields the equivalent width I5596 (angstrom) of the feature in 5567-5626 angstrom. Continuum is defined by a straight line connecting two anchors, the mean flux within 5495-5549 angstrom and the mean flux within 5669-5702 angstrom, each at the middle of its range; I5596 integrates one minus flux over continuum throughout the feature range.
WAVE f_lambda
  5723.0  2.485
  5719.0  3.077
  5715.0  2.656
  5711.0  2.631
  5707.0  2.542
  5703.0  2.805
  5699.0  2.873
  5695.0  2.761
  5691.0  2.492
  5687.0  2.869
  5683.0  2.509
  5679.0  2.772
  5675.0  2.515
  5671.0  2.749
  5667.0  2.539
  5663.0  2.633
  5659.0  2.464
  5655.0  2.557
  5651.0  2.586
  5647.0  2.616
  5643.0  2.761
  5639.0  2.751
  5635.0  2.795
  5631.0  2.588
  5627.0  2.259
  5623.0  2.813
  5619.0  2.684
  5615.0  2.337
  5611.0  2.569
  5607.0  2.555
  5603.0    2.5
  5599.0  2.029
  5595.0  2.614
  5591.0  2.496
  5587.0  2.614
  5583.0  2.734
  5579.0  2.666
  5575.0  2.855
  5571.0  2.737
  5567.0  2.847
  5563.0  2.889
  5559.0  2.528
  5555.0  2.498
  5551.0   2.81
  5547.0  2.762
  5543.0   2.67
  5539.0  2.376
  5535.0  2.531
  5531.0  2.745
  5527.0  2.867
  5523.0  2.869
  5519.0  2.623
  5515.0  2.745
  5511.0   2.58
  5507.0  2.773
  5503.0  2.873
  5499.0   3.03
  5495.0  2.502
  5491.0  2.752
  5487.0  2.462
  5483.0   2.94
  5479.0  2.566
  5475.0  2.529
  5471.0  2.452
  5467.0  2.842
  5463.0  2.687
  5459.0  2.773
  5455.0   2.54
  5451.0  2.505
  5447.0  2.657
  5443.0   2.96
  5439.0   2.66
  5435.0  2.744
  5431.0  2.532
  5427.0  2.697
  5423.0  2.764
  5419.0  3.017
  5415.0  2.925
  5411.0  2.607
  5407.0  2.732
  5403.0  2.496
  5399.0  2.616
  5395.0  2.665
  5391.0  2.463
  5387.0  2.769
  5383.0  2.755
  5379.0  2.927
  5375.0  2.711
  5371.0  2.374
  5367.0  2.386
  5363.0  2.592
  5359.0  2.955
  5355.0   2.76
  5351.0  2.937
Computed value 2.6 angstrom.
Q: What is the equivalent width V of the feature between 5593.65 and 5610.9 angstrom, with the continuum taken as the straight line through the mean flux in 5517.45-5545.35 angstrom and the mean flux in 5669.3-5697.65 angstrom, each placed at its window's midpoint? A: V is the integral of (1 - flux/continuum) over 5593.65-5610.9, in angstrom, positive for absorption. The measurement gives 1.5 angstrom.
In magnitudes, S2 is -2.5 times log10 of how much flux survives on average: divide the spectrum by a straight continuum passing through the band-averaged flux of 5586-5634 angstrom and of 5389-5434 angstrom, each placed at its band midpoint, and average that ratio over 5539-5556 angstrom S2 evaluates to -0.040 mag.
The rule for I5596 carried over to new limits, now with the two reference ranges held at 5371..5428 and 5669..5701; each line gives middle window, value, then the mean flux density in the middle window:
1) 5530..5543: 0.7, 2.55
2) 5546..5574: -0.3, 2.73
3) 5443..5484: 0.8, 2.66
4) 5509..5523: 0.1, 2.68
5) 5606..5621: 0.9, 2.54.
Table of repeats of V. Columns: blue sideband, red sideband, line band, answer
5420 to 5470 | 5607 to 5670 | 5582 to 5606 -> 1.2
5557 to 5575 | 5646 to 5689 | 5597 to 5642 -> 2.4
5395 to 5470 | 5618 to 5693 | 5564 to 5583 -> -0.9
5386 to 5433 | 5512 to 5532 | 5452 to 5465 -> 0.3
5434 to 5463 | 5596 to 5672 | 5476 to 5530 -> -1.6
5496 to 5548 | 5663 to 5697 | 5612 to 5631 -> 1.0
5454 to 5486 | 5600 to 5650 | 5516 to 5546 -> -0.4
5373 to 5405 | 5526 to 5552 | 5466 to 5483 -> 0.3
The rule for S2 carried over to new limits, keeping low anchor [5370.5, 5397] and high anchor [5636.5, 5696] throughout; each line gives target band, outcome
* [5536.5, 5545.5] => 0.05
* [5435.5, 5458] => 0.00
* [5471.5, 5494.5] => 0.02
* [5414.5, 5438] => -0.04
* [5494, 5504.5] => -0.06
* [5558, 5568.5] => -0.05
